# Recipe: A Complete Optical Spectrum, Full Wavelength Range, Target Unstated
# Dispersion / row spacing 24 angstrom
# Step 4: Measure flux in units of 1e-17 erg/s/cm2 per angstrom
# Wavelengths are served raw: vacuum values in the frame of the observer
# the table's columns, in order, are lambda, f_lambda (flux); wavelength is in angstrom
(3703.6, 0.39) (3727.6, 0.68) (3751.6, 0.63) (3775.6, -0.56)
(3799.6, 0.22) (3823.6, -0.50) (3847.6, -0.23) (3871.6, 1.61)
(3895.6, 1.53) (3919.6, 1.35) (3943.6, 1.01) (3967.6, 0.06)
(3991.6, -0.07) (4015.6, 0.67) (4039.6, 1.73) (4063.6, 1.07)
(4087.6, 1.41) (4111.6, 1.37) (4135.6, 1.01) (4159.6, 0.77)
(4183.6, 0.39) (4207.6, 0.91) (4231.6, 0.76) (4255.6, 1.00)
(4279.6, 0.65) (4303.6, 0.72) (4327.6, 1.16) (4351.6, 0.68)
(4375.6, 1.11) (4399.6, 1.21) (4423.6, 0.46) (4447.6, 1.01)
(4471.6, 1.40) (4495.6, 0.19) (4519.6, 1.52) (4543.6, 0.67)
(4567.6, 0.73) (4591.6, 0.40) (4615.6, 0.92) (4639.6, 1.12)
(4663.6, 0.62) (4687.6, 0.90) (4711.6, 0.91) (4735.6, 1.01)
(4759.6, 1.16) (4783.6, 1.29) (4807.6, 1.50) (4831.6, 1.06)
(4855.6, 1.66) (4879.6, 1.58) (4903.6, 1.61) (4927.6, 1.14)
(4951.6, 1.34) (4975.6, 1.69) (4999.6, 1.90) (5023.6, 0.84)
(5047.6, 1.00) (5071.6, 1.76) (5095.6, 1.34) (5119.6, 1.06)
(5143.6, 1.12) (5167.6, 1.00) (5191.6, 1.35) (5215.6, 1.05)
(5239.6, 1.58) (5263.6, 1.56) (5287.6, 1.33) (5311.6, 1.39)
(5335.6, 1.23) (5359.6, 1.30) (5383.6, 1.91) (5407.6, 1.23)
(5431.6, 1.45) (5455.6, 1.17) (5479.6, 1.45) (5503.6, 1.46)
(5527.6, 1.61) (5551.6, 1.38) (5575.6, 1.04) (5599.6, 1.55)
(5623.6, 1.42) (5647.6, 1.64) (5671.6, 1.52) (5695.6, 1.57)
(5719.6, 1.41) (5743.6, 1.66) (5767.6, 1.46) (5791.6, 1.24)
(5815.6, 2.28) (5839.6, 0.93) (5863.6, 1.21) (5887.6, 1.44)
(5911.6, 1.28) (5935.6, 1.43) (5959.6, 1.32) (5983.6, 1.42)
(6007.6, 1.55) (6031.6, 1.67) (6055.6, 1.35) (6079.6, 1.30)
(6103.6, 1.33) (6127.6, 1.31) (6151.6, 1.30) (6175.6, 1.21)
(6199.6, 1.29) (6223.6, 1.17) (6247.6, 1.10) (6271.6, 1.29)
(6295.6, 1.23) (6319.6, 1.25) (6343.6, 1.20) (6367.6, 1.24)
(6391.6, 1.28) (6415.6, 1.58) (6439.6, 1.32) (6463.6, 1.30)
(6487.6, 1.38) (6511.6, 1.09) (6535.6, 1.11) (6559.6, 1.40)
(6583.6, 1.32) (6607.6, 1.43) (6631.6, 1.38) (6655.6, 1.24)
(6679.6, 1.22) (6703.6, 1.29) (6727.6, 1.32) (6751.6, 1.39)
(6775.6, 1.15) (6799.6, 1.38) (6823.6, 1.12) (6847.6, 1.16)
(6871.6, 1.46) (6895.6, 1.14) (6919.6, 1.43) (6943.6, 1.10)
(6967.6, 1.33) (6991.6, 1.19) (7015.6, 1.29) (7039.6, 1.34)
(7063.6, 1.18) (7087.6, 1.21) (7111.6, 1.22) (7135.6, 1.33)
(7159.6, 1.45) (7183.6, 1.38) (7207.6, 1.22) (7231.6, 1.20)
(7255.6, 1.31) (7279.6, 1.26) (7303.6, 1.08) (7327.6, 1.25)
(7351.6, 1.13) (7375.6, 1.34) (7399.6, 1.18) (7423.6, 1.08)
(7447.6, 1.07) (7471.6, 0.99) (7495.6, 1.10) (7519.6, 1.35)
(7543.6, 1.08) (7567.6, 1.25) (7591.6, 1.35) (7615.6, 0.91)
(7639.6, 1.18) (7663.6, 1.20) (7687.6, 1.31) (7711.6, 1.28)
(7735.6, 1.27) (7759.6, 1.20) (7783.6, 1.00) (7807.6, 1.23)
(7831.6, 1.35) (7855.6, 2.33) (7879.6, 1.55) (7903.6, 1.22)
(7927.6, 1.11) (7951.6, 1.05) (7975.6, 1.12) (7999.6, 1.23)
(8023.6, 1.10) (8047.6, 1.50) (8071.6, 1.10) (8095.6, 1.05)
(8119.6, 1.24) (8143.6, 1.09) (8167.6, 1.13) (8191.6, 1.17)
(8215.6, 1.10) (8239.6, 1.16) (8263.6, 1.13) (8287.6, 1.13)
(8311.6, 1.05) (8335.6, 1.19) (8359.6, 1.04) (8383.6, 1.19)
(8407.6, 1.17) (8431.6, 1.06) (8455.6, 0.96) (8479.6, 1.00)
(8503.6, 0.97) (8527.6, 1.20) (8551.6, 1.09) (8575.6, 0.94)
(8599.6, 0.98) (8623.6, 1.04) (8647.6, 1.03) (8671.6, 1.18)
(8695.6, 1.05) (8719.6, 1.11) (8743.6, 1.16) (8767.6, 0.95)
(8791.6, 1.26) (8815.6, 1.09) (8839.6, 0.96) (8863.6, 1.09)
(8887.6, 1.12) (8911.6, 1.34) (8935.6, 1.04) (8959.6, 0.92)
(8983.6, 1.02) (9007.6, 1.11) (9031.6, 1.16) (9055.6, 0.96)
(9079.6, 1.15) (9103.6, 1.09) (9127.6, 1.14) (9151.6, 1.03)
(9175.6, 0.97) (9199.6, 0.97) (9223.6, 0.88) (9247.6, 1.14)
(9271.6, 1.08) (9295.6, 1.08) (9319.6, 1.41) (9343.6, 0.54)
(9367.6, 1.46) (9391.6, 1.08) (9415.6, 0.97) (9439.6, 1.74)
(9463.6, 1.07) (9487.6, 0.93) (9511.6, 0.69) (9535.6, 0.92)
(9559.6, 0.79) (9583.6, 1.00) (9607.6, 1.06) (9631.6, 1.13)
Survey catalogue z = 0.20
